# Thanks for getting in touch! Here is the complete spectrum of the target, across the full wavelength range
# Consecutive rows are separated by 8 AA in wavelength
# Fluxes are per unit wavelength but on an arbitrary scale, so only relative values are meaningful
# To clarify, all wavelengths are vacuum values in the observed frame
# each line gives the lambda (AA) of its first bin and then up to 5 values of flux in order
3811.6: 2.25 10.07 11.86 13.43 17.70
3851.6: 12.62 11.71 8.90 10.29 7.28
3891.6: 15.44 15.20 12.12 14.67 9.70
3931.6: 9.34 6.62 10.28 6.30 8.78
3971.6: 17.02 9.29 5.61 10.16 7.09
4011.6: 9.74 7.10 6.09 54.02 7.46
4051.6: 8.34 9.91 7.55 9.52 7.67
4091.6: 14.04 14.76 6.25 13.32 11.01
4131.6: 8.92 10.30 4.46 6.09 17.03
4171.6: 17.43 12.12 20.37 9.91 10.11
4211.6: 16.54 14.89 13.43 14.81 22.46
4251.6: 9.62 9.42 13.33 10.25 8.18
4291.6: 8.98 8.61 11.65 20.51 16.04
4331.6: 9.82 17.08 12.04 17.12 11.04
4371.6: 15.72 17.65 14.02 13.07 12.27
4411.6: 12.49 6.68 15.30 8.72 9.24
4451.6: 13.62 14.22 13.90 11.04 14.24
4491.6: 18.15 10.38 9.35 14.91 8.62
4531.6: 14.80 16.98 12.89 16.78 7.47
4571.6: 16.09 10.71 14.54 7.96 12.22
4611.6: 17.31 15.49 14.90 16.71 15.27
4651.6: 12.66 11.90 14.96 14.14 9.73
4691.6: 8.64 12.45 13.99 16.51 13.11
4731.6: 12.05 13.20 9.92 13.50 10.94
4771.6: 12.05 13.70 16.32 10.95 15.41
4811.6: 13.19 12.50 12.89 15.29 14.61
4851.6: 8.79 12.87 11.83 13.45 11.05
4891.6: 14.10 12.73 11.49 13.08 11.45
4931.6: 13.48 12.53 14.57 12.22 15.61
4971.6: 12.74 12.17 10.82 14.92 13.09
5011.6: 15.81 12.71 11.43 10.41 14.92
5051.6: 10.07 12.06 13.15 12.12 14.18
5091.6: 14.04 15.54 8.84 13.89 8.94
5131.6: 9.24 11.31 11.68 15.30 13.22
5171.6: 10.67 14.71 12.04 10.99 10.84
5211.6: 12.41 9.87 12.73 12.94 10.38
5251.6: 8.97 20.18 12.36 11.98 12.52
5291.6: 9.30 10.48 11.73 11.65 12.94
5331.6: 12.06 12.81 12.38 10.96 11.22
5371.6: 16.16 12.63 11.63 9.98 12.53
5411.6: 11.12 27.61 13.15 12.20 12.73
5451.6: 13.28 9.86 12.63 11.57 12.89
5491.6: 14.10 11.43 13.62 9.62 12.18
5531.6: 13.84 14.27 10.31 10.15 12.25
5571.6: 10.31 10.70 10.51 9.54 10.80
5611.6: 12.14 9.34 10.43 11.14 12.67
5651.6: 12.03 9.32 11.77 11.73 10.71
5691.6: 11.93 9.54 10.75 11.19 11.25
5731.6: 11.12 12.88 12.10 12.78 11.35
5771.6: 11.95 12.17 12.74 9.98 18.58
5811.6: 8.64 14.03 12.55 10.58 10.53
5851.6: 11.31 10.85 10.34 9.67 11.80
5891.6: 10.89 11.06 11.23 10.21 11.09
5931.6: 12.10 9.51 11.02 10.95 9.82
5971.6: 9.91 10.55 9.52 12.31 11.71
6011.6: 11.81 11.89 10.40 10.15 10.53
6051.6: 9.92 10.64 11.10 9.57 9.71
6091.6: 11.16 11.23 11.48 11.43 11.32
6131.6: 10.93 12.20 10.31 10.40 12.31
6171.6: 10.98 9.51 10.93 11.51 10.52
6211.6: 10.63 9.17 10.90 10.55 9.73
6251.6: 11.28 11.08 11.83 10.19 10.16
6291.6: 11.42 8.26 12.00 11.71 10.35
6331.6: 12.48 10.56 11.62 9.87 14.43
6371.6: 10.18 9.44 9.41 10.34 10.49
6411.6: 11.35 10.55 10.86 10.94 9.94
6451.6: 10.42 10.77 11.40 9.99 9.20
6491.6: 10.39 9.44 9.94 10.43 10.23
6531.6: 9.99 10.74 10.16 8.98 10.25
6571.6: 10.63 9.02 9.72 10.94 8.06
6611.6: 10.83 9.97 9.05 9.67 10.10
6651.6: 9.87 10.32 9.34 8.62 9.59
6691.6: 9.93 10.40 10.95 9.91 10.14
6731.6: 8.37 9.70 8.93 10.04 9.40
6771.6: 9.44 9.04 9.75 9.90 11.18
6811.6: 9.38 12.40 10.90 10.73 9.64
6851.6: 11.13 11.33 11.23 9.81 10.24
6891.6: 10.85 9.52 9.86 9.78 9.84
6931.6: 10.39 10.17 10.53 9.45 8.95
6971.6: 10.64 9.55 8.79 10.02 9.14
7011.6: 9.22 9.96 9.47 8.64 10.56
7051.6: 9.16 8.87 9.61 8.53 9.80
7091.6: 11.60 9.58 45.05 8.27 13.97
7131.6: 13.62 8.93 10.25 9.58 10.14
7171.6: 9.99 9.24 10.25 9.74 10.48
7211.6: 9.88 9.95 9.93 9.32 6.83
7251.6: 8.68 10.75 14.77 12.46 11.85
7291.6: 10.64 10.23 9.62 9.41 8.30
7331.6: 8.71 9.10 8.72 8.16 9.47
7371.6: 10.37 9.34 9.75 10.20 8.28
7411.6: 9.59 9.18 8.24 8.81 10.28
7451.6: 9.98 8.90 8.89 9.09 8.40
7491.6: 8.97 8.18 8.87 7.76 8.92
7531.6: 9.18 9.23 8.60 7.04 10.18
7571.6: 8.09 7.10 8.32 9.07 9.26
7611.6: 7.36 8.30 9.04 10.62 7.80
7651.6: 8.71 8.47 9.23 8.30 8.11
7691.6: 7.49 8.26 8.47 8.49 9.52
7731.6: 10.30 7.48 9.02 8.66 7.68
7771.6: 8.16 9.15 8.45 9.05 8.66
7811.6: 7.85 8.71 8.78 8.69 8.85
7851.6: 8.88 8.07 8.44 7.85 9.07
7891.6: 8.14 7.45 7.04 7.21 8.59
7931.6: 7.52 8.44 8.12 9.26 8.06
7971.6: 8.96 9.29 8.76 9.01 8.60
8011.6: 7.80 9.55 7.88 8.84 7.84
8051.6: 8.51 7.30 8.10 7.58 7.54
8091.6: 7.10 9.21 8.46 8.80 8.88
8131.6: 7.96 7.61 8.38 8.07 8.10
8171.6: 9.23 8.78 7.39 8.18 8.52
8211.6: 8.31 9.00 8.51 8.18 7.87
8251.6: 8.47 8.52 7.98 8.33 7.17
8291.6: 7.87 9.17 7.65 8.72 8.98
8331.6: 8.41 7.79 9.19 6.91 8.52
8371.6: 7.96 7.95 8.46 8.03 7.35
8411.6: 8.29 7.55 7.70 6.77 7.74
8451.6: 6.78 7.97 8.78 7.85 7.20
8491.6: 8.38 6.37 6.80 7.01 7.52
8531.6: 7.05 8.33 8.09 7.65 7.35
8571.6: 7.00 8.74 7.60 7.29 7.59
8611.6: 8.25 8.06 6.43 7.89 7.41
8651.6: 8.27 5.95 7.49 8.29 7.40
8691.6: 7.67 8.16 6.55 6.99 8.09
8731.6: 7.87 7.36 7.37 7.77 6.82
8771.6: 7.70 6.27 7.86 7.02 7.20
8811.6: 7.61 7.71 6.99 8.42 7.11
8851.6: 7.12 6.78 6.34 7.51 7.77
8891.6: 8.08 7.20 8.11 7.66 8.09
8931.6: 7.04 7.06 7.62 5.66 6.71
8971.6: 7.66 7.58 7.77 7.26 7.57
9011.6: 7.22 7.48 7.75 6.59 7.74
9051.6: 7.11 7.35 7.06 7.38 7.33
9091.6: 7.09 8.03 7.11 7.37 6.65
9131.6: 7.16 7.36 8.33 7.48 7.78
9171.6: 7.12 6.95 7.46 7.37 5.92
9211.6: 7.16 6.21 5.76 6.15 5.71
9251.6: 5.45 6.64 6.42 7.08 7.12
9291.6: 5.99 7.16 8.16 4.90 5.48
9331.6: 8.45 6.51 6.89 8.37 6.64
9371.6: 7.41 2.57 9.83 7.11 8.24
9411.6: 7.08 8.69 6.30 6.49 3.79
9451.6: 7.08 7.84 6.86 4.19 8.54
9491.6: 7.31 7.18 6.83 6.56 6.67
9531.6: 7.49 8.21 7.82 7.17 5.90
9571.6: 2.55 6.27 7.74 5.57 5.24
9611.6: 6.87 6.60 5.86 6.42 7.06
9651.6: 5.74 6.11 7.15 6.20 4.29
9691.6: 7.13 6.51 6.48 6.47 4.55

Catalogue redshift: 0.082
